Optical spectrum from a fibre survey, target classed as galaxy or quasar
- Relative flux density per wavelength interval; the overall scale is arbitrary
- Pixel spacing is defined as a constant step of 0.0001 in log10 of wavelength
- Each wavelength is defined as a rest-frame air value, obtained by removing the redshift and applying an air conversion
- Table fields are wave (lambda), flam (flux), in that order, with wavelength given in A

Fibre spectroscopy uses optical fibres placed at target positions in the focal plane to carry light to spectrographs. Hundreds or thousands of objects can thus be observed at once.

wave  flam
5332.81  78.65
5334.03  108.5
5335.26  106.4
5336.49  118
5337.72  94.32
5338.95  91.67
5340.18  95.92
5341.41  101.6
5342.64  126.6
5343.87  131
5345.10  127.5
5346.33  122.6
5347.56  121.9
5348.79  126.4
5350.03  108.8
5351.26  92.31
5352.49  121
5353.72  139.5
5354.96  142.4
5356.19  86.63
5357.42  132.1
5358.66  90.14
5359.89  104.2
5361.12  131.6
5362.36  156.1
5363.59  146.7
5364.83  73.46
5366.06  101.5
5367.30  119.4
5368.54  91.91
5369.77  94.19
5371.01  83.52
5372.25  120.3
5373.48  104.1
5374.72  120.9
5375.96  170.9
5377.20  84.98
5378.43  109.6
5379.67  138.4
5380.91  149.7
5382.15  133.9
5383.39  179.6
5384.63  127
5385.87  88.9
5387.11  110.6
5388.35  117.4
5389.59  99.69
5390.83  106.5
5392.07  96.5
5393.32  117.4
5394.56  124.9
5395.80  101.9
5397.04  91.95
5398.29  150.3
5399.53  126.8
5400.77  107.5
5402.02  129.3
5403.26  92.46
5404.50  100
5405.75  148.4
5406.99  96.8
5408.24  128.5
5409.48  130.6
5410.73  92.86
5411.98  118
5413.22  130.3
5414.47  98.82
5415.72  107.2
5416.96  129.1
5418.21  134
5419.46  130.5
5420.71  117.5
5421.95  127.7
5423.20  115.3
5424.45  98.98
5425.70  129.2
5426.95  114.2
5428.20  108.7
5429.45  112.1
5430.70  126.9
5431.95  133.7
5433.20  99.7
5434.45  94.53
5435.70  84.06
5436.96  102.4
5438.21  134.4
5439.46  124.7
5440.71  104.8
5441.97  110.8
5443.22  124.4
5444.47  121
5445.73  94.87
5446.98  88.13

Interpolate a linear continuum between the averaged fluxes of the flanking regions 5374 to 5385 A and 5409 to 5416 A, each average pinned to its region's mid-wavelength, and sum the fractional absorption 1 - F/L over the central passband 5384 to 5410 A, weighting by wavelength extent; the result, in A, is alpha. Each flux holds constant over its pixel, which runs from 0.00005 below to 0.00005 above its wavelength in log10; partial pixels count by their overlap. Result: 1.9 A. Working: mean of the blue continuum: 135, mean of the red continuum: 113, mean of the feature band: 114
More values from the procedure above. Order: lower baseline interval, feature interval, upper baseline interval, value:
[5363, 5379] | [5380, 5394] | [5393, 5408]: -1.0 A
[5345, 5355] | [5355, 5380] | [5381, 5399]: 1.4 A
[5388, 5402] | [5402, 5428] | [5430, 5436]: -1.4 A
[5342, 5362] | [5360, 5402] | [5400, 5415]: -0.2 A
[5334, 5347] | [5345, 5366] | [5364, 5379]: -1.8 A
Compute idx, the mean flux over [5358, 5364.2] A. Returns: 126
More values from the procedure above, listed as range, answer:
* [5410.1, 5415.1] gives 110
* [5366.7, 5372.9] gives 102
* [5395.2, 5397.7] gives 97.4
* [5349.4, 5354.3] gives 115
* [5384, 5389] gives 111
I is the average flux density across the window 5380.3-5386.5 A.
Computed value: 136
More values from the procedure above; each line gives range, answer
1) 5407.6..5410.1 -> 129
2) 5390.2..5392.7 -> 101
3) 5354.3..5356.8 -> 115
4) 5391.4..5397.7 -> 107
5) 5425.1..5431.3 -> 118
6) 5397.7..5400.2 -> 138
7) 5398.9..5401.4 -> 117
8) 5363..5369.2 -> 106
